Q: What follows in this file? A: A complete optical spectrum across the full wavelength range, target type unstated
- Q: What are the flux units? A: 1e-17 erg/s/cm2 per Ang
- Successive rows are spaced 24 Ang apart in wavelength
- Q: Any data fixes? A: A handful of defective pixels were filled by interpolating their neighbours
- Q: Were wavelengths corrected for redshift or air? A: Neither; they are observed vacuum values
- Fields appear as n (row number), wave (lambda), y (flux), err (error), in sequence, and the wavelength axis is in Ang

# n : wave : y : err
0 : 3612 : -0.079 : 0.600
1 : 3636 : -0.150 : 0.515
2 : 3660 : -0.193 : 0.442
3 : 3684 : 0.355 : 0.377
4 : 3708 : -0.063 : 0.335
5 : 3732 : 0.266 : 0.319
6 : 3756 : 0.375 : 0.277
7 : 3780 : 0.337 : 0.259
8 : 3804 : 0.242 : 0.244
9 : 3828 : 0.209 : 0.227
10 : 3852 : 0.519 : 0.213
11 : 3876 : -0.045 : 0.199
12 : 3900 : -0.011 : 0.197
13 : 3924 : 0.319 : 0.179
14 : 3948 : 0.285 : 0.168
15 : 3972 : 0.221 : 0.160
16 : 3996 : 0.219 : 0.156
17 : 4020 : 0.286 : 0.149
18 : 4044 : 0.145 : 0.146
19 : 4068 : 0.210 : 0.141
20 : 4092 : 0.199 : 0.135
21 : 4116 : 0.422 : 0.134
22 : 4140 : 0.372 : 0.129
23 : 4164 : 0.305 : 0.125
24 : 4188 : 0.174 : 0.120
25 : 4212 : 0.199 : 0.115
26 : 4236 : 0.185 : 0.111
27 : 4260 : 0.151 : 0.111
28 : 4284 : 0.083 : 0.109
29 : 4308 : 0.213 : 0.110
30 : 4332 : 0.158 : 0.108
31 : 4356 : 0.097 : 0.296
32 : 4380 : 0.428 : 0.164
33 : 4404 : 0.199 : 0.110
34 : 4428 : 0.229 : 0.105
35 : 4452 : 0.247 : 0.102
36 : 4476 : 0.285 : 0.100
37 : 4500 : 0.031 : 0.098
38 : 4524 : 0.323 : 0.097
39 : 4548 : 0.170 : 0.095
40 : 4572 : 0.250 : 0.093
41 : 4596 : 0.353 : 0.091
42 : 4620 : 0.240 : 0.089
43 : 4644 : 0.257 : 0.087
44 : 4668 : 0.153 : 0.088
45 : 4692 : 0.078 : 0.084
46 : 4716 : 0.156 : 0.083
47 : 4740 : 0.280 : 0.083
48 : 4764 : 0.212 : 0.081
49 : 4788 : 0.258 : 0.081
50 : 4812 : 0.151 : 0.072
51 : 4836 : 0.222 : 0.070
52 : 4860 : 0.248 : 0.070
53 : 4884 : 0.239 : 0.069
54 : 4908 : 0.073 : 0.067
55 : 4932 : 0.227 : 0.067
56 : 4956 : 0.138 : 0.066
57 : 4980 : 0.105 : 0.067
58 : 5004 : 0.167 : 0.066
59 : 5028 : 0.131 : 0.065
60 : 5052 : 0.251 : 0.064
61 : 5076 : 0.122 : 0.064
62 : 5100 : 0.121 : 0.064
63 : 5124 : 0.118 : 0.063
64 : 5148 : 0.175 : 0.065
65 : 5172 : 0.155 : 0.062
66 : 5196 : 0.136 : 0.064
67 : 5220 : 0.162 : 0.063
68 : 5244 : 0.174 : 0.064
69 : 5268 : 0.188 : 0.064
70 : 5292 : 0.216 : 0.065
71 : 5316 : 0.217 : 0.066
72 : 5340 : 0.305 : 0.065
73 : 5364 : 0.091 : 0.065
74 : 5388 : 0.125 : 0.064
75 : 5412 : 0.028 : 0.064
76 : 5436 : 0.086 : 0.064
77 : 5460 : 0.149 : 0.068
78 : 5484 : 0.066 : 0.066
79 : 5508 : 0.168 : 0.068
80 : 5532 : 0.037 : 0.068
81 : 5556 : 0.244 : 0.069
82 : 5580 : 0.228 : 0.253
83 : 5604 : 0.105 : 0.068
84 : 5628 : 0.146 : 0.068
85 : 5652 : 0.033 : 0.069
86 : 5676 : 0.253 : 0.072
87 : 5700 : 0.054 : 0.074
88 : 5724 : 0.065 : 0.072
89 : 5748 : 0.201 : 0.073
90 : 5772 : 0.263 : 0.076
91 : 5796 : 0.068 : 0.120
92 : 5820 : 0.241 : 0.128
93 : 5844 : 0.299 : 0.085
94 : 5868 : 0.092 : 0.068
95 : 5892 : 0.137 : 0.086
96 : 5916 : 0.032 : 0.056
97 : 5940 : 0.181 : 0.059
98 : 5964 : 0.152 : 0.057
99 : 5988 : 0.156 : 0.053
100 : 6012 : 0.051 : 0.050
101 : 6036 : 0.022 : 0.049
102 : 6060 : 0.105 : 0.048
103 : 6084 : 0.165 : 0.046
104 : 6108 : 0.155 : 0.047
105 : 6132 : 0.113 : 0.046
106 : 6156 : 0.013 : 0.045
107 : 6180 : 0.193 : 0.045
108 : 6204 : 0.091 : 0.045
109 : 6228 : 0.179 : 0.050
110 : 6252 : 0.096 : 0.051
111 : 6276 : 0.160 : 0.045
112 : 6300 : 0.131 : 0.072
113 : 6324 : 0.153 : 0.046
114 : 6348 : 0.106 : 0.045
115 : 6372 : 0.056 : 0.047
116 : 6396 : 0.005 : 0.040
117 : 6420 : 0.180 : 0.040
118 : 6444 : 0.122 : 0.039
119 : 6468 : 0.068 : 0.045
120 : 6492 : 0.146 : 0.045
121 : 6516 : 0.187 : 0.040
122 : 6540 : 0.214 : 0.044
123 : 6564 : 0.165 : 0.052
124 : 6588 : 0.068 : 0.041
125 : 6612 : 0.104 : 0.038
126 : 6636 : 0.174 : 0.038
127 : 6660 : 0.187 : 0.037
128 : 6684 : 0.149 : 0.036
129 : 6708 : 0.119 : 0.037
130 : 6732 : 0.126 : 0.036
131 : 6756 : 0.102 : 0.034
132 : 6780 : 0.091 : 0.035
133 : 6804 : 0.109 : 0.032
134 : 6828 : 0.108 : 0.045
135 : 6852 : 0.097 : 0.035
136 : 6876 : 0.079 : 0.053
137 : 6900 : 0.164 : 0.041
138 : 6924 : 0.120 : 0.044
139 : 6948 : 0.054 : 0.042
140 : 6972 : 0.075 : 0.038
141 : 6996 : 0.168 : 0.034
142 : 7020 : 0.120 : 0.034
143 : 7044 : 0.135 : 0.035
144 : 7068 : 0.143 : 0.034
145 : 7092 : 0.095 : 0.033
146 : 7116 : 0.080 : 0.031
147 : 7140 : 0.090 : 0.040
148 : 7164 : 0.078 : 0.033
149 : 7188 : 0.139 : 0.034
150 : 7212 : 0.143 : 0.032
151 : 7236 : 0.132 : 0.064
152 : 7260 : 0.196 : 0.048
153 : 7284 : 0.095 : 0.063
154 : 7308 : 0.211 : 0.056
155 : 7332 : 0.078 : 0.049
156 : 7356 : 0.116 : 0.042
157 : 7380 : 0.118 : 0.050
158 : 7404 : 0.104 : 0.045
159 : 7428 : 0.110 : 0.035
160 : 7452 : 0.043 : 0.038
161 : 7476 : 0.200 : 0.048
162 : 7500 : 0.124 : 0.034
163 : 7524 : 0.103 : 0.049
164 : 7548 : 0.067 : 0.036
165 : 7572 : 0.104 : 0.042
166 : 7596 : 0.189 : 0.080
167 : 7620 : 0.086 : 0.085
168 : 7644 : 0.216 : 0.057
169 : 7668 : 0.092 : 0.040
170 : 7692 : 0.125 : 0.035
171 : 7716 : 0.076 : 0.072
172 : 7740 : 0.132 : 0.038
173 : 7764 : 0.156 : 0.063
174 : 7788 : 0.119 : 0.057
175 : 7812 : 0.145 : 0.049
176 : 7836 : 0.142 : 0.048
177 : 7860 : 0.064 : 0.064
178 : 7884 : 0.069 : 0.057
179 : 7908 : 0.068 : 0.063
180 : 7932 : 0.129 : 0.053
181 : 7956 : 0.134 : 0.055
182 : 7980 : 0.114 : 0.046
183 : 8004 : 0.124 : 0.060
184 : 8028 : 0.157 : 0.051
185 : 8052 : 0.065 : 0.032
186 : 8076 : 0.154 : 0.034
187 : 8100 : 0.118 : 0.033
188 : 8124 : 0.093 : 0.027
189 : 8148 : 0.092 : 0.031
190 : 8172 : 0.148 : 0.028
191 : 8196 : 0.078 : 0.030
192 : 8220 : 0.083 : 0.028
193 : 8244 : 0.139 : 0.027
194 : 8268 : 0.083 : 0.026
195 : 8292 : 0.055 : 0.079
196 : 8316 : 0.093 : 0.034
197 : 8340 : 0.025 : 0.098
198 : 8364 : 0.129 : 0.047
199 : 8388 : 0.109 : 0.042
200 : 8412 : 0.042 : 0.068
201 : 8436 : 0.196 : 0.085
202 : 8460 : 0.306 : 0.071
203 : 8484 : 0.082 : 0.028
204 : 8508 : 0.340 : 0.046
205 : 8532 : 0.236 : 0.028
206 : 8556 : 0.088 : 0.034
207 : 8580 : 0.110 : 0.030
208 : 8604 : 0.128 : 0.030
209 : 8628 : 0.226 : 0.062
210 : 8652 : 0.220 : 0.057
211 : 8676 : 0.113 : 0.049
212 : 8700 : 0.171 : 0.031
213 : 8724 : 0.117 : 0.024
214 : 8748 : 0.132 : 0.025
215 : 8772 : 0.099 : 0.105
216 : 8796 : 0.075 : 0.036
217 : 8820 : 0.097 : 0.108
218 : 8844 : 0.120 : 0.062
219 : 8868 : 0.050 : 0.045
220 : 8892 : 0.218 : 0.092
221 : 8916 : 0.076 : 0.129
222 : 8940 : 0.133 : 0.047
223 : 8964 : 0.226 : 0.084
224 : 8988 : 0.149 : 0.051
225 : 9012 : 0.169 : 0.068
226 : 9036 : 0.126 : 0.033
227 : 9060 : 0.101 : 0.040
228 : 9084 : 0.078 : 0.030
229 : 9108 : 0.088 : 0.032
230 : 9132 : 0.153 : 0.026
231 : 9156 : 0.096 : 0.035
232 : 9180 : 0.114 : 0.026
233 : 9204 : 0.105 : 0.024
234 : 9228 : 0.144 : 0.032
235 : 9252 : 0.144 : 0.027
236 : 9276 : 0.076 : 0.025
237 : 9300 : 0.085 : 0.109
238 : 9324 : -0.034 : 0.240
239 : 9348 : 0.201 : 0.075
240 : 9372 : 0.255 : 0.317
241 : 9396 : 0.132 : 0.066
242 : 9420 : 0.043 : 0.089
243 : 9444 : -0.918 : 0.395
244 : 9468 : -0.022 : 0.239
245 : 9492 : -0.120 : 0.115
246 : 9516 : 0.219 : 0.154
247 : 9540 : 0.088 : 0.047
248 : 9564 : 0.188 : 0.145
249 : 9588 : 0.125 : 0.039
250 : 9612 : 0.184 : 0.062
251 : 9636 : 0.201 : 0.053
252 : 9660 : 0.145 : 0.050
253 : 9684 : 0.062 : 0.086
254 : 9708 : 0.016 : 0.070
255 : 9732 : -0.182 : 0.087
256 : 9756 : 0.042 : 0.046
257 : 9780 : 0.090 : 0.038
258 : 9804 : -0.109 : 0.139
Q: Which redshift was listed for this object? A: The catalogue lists 1.28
